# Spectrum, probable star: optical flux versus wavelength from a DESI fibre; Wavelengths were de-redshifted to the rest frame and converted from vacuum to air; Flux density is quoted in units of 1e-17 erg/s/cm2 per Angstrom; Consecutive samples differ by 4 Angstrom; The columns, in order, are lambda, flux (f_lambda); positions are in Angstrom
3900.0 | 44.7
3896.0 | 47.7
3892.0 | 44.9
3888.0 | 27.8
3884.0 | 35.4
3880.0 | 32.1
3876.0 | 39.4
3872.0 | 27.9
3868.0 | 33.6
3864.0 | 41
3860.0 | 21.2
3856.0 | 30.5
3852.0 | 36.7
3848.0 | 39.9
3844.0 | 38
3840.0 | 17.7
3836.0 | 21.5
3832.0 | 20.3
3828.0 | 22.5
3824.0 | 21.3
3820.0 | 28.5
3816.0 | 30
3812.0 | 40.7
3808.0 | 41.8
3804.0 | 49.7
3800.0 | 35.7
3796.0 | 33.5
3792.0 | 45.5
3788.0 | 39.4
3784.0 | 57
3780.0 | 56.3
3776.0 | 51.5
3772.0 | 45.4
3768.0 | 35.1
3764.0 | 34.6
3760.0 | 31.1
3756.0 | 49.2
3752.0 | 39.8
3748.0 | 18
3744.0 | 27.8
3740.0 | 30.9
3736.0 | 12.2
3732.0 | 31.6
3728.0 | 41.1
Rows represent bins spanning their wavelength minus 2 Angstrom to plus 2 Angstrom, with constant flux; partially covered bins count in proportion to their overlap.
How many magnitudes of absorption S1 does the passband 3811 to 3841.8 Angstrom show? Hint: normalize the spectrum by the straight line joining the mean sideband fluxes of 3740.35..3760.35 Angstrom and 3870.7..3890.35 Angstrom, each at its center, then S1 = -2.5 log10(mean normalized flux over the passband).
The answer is 0.308 mag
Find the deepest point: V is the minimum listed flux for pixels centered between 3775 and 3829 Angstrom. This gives 21.3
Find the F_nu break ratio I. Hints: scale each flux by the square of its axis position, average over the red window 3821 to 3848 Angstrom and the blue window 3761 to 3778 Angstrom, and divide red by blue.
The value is 0.63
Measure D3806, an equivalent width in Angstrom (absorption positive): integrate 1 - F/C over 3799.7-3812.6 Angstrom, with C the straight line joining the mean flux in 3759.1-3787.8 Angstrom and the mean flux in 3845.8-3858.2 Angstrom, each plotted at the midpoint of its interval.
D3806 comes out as -0.7 Angstrom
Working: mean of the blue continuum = 44.6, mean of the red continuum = 35.5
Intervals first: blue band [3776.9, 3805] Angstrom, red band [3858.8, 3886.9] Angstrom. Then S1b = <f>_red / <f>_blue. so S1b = 0.7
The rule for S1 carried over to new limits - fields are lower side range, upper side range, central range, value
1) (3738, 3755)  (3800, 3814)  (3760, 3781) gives -0.201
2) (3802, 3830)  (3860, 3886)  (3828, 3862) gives 0.205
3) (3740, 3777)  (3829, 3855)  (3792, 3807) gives -0.239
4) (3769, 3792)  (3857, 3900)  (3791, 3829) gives 0.276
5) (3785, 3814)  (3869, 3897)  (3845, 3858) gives 0.064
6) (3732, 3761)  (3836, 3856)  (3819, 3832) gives 0.326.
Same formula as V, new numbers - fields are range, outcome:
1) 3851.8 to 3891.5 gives 21.2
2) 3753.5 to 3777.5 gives 31.1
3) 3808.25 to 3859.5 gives 17.7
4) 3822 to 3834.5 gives 20.3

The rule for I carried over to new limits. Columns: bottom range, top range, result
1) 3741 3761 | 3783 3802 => 1.28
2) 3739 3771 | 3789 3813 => 1.25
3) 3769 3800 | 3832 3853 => 0.66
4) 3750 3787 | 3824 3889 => 0.71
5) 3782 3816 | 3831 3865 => 0.72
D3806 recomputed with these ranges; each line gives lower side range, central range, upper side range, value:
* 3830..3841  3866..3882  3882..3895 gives -0.5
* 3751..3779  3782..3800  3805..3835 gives -3.4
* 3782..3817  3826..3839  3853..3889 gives 5.7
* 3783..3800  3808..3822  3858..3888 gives 1.8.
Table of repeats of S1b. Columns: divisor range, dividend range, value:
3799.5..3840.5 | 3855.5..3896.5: 1.14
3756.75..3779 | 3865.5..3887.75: 0.82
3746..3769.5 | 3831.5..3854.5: 0.86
